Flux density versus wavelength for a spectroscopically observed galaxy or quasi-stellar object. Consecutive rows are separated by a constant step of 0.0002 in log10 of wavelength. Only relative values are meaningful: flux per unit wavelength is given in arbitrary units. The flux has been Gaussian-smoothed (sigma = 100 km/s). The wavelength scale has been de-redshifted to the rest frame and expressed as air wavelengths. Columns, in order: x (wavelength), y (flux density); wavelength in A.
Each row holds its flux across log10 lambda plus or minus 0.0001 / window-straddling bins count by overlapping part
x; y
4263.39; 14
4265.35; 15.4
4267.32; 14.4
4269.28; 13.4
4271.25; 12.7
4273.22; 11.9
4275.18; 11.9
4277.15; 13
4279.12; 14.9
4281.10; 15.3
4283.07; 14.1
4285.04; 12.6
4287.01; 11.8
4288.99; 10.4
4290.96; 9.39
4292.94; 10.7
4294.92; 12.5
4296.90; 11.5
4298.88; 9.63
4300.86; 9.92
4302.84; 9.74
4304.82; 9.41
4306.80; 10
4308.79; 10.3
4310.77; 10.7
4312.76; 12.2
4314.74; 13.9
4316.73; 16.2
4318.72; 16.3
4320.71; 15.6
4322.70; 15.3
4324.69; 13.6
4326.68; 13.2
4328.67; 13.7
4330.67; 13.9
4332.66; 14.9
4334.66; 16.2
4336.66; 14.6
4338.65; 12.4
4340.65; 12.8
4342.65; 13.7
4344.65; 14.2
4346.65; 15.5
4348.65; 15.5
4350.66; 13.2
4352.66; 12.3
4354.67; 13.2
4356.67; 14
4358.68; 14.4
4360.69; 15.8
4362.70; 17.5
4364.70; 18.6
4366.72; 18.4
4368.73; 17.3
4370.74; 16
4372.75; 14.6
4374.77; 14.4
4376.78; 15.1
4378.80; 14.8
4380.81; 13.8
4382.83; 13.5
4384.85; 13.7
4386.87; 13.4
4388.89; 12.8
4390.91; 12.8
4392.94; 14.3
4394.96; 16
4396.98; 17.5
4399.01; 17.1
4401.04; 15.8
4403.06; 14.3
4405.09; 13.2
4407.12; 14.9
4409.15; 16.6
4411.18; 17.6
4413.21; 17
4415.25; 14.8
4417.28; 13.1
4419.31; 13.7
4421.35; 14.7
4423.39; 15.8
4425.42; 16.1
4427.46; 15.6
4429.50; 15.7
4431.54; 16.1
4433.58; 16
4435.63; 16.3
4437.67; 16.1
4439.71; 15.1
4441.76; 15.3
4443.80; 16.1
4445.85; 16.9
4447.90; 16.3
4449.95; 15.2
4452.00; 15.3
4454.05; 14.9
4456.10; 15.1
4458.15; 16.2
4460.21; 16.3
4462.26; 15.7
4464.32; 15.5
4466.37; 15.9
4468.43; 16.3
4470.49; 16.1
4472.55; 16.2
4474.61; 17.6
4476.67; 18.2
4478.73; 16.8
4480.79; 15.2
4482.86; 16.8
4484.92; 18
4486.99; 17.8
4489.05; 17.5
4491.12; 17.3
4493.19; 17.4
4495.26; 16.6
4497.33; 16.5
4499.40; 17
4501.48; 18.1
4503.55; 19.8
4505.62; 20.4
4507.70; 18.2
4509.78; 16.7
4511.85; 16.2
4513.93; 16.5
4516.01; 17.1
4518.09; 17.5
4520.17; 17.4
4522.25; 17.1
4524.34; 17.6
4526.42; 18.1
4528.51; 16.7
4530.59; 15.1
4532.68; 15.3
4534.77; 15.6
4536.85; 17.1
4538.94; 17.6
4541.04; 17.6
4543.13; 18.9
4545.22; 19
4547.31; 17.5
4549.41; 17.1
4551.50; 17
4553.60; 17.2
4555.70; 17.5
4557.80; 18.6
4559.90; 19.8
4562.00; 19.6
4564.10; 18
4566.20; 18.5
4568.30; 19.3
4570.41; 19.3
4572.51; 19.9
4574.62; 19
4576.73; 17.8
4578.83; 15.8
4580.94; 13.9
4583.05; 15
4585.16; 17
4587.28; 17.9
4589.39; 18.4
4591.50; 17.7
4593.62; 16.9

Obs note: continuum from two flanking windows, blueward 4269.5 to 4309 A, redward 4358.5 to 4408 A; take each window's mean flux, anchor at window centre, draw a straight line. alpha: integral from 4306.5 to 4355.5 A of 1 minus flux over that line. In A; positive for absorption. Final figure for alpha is -2.1 A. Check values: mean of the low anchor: 11.6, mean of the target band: 13.8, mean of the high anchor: 15.2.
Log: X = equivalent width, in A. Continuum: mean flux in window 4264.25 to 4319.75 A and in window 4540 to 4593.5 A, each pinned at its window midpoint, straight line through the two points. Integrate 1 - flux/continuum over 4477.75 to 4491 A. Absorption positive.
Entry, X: -0.7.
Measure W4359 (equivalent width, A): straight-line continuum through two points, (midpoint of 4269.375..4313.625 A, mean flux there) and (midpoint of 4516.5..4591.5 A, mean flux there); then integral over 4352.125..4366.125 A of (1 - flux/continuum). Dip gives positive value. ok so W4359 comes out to -2.3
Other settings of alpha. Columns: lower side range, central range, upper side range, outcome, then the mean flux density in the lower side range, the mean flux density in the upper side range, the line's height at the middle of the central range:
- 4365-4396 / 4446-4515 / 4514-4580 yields -0.9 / 14.8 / 17.7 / 16.6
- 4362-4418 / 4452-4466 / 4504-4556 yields 0.6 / 15.3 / 17.3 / 16.3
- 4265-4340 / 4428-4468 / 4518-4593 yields -0.7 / 12.8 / 17.6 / 15.5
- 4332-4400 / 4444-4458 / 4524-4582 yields 0.4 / 14.8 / 17.7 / 16.1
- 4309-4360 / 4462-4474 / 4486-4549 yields 0.3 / 14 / 17.4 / 16.5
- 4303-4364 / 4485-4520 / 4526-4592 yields -1.9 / 13.8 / 17.6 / 16.6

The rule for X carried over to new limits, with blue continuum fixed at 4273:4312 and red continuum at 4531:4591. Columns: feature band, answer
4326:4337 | -1.8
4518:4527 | -0.4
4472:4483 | -0.8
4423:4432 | -0.8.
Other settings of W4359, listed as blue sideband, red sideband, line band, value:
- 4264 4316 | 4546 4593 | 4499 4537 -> -1.17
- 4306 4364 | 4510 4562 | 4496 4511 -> -1.12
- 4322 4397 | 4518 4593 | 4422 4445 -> -0.14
